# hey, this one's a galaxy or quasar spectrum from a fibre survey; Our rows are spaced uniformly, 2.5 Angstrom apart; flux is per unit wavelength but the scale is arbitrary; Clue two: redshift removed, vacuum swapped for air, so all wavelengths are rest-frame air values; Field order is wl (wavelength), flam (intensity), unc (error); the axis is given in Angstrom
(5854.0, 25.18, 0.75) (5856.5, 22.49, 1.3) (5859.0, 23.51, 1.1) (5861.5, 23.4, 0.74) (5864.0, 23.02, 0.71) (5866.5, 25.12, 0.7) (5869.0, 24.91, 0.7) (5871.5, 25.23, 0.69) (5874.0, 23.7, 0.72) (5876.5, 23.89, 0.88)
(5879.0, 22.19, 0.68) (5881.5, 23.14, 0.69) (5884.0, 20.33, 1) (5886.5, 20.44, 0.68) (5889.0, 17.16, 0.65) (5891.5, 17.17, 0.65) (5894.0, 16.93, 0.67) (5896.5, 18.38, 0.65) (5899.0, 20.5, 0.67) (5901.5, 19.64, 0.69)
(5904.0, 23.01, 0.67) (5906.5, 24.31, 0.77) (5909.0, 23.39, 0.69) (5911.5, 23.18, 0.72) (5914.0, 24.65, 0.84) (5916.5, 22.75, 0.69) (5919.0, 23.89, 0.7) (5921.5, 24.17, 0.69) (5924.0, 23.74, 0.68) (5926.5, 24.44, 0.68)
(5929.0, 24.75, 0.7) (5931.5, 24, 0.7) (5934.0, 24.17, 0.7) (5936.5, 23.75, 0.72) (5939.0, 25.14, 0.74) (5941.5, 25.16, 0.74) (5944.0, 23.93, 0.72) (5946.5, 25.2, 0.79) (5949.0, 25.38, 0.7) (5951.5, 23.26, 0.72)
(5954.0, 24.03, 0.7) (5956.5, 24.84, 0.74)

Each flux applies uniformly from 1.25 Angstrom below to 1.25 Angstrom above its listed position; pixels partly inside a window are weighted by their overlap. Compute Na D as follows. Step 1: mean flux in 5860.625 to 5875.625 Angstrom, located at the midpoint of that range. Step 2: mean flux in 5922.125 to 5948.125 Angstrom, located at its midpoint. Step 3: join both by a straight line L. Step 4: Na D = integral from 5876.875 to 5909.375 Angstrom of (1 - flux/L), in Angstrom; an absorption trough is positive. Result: 5.1 Angstrom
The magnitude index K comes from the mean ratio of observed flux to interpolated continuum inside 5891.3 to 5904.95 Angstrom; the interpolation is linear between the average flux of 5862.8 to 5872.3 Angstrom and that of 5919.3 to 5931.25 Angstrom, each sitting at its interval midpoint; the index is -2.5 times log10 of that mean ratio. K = 0.25 mag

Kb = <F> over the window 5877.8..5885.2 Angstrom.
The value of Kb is 21.9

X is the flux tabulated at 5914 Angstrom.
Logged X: 24.65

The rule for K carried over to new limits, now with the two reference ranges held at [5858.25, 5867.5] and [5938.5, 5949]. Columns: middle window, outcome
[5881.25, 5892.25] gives 0.23 mag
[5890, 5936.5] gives 0.10 mag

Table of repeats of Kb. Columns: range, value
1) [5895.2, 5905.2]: 20.4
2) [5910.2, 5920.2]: 23.6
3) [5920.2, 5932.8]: 24.2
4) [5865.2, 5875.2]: 24.7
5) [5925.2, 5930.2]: 24.6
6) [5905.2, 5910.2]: 23.8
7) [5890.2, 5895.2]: 17.1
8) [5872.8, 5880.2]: 23.3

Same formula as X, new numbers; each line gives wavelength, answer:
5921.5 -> 24.17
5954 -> 24.03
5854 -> 25.18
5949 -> 25.38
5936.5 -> 23.75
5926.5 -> 24.44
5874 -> 23.7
